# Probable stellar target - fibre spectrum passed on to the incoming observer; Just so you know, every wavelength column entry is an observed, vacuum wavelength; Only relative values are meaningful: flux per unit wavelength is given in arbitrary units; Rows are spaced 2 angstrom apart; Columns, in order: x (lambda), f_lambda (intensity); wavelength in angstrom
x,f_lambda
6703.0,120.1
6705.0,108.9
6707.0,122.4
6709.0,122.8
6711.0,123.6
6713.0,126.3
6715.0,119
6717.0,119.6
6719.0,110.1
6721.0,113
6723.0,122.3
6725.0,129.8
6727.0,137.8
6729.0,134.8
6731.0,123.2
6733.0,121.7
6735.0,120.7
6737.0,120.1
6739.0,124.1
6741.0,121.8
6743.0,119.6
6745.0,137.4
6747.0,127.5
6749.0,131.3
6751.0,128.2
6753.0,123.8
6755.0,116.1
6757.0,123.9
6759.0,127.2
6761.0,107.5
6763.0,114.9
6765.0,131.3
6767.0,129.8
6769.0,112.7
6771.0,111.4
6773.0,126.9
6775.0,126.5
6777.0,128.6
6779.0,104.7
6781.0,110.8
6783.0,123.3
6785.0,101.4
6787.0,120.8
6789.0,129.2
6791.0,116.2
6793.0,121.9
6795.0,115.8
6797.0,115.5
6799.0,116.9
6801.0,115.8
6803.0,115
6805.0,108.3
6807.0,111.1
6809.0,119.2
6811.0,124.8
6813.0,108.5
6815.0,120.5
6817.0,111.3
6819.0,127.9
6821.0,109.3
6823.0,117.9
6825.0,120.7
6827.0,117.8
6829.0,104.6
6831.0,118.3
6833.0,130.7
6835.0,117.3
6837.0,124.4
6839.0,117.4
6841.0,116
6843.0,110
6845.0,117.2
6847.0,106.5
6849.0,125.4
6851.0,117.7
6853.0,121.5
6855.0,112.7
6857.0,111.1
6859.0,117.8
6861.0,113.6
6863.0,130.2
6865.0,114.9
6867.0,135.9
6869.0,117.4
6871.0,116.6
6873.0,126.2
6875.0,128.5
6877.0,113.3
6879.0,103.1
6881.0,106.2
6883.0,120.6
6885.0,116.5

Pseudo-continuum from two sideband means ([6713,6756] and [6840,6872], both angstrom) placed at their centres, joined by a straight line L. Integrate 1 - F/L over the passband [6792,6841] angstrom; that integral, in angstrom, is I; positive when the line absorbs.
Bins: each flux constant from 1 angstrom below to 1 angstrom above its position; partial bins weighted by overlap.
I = 1.1 angstrom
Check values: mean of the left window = 124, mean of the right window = 118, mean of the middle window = 117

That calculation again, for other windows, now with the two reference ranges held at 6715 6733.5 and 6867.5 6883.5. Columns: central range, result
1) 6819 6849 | 0.4 angstrom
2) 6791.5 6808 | 0.7 angstrom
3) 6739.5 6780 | -0.2 angstrom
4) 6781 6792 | 0.3 angstrom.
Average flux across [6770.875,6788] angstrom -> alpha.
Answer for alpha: 117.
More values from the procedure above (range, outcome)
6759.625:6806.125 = 118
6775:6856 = 117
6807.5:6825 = 117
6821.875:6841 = 119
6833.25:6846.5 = 117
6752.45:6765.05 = 120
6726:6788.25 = 122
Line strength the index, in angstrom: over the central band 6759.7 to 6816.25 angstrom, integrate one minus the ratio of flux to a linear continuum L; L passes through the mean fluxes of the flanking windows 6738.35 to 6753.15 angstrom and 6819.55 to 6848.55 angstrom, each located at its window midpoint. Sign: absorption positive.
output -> 2.1 angstrom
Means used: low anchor 127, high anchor 117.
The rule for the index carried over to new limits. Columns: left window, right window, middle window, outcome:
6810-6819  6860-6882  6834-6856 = 0.24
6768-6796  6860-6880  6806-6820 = 0.12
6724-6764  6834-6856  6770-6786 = 0.70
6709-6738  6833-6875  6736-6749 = -0.33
